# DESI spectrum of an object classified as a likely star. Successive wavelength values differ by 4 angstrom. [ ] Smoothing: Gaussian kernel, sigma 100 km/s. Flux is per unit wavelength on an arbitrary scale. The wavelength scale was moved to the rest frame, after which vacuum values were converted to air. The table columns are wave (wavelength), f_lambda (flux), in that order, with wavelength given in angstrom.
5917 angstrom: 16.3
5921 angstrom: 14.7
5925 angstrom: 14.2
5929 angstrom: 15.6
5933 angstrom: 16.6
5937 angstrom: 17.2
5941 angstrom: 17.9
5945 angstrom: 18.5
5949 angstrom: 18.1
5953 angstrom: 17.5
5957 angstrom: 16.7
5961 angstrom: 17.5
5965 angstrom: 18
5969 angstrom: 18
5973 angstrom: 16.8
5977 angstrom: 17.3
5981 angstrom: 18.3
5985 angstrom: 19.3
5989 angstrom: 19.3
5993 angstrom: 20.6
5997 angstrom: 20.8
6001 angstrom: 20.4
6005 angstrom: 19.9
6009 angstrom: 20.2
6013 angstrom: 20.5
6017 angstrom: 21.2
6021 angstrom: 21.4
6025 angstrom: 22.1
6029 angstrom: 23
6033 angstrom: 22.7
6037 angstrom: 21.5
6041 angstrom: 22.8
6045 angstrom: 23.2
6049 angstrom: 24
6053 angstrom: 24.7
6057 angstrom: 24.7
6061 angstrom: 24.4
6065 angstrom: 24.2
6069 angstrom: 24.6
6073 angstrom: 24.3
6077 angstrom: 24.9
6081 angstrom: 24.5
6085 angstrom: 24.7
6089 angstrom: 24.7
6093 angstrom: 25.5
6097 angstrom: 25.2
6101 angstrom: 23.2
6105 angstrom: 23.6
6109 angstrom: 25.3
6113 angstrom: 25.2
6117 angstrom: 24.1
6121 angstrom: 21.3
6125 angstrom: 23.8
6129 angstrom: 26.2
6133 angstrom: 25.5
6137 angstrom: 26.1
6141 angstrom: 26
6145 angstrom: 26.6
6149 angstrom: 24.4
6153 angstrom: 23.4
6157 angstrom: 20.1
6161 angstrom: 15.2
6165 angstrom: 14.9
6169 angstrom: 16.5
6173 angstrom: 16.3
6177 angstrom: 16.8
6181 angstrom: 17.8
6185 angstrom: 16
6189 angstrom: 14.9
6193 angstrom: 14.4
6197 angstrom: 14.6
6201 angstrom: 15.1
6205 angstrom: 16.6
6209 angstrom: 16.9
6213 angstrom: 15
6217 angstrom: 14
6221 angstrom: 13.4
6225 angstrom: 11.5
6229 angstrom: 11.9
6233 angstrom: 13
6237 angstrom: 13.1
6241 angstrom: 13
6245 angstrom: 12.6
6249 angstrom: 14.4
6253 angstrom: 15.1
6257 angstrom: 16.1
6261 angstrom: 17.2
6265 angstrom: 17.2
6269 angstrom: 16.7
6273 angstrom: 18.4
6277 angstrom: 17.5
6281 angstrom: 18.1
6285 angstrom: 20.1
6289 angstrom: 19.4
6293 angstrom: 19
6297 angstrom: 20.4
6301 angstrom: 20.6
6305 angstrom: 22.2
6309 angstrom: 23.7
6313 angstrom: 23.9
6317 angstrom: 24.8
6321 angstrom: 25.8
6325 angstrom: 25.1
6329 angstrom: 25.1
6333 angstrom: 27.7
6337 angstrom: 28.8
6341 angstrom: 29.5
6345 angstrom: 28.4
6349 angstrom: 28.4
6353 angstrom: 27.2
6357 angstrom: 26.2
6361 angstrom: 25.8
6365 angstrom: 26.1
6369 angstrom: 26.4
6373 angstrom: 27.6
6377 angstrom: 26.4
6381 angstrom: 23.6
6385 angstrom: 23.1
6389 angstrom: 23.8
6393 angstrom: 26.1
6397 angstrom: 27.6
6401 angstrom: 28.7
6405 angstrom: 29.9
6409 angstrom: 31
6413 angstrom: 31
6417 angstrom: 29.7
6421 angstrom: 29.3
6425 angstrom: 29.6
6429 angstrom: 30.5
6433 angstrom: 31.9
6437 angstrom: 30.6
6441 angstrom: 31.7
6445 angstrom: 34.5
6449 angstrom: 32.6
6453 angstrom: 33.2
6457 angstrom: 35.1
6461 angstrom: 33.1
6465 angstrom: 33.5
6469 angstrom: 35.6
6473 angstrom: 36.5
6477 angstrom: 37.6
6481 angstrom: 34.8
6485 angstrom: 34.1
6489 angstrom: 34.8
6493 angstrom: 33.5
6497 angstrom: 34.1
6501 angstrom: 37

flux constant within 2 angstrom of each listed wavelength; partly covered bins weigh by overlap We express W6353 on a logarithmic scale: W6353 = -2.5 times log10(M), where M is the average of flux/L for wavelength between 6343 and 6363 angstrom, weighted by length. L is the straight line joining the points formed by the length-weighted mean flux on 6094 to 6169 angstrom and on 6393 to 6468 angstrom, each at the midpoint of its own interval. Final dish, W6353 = 0.07 mag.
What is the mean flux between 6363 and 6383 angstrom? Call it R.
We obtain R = 26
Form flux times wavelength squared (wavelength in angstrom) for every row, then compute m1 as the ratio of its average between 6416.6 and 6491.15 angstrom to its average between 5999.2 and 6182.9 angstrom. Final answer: 1.6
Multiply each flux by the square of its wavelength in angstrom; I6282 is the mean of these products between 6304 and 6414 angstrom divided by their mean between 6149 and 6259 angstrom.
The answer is 1.8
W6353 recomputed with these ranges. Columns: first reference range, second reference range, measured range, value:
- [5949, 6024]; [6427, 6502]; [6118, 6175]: 0.10 mag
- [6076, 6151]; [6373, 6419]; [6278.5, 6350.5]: 0.12 mag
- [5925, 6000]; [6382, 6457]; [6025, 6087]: -0.17 mag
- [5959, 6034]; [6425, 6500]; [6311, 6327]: 0.18 mag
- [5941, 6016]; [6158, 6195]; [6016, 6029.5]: -0.20 mag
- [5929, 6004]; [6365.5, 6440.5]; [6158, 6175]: 0.38 mag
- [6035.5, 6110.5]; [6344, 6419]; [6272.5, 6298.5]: 0.35 mag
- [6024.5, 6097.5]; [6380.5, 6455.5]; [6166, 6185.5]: 0.48 mag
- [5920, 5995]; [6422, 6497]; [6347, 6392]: 0.18 mag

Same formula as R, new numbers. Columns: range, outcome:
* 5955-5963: 17.1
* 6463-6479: 35.8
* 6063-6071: 24.4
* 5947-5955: 17.8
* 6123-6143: 25.5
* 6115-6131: 23.9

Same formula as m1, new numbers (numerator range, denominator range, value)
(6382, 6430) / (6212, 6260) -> 2.18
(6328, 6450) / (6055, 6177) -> 1.33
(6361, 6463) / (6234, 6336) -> 1.56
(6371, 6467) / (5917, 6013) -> 1.92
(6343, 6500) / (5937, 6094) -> 1.64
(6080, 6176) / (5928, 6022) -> 1.29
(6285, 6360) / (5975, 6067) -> 1.26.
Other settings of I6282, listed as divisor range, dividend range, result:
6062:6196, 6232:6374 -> 1.04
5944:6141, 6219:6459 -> 1.19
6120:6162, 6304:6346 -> 1.16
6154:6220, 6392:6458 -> 2.07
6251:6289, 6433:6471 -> 2.01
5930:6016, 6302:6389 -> 1.57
